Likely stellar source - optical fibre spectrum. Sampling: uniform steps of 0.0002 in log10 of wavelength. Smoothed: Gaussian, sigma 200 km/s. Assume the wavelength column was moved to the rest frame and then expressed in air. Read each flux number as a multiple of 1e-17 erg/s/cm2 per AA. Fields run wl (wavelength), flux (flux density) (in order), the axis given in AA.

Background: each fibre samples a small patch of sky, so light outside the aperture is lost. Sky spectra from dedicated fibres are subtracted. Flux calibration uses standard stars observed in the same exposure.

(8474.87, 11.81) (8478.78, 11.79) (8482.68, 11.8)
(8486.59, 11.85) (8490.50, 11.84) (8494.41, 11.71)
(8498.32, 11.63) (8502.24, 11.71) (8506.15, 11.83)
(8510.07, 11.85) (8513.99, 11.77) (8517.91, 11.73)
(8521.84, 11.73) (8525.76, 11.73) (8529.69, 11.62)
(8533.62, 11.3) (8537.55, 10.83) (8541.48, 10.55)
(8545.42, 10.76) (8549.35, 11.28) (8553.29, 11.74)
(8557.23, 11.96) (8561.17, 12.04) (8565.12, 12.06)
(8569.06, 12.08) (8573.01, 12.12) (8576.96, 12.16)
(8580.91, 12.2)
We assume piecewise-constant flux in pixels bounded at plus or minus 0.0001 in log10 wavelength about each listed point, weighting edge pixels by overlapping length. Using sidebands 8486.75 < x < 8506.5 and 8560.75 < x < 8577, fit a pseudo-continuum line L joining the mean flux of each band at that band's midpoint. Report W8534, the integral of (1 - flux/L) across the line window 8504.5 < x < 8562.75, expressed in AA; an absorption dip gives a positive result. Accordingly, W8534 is 2.0 AA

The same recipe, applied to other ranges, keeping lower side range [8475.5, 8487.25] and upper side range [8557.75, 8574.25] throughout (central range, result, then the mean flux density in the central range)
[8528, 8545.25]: 1.35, 11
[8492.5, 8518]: 0.28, 11.8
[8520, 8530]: 0.19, 11.7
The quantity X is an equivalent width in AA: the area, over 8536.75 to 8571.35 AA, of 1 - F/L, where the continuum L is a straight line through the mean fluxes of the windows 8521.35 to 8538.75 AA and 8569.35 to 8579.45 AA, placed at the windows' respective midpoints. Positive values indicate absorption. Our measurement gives 0.9 AA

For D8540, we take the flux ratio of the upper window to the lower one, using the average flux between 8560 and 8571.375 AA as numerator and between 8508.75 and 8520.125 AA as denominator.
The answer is 1.02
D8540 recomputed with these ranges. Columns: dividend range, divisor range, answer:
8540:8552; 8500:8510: 0.93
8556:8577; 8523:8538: 1.05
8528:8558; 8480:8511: 0.95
